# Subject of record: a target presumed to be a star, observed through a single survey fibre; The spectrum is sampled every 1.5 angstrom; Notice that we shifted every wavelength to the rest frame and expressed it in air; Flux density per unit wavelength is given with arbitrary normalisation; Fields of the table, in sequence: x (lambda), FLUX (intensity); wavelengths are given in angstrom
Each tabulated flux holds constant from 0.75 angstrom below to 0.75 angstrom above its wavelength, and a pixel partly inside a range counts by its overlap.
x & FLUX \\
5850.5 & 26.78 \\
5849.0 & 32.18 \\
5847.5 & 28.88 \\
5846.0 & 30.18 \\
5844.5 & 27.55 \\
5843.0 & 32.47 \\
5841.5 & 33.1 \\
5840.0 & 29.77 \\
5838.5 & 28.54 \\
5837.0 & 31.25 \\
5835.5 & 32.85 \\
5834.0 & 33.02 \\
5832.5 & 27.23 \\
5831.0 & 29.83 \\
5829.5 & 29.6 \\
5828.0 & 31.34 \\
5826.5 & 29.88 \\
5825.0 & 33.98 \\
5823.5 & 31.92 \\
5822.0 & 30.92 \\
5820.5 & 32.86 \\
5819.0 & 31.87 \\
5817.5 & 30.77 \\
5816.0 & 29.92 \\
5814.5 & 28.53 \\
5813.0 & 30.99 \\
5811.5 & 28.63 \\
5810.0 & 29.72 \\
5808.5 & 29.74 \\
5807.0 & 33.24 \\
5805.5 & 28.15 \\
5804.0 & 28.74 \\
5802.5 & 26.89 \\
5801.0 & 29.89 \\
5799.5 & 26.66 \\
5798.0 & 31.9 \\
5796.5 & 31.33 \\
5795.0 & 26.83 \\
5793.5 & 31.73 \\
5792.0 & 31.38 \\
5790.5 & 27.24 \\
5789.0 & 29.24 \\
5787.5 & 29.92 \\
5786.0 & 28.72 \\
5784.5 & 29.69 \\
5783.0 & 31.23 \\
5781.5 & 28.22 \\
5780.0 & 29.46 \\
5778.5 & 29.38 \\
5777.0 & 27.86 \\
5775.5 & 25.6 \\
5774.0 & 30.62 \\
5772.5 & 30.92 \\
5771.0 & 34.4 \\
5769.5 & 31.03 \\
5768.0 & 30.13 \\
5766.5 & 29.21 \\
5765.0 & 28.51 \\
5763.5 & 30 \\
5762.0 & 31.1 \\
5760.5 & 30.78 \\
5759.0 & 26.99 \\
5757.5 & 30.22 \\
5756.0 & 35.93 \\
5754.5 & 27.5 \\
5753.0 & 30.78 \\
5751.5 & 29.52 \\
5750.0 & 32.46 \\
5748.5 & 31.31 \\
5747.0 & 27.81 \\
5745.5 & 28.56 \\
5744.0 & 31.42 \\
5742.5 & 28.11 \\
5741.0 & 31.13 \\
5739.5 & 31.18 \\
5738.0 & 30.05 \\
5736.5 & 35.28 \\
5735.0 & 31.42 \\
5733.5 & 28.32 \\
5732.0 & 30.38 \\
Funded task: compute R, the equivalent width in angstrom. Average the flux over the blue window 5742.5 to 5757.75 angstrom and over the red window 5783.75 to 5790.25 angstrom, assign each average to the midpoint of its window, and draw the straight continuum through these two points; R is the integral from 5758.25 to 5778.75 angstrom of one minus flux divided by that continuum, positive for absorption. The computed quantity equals 0.05 angstrom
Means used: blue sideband 30.4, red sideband 29.2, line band 29.8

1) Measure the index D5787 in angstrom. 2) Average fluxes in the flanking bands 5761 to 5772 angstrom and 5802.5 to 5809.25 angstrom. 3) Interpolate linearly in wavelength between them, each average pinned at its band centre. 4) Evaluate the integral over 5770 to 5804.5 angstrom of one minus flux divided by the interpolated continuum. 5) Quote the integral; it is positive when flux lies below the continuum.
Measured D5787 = 0.7 angstrom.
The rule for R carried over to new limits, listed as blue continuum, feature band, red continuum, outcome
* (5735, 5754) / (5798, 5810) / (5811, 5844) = 0.6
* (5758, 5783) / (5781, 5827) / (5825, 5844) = 0.4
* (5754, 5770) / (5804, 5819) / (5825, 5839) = 0.2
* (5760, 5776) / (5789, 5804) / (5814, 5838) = 0.7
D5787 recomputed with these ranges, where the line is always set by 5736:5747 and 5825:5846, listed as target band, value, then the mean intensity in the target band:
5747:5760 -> 0.0 angstrom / 30.4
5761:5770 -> 0.2 angstrom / 30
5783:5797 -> 0.4 angstrom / 29.6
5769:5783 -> 0.4 angstrom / 29.8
